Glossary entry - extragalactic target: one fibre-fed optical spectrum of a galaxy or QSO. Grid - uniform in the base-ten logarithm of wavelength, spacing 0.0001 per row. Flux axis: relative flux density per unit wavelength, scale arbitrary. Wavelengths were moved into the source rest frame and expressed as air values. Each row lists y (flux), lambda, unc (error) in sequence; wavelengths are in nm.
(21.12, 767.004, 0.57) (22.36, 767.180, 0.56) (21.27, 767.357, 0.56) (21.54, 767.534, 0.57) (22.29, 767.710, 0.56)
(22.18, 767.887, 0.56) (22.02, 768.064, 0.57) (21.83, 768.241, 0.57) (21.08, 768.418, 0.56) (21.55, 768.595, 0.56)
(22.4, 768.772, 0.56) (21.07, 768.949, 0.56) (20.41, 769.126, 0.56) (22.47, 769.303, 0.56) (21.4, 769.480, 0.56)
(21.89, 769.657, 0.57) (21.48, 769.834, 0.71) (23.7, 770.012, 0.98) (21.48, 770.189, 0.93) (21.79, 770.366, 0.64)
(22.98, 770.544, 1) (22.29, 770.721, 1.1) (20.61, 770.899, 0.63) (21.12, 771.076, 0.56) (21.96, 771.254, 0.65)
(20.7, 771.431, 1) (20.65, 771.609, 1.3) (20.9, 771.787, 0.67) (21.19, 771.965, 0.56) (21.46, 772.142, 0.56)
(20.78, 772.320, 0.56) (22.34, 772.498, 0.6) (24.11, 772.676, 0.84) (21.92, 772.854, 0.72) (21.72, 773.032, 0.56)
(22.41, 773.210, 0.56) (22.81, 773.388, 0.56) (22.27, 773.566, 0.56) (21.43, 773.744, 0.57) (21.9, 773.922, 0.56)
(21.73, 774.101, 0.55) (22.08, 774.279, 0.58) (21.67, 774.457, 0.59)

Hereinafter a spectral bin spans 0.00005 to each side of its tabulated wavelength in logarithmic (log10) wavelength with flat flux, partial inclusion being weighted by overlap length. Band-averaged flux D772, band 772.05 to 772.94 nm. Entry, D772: 22.1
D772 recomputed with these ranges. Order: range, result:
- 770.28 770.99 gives 21.9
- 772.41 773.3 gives 22.5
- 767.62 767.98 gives 22.3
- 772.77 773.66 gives 22.2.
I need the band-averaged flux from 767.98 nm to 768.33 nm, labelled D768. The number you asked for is 21.9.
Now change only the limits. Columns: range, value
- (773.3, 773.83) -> 22.2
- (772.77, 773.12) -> 21.8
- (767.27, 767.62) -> 21.4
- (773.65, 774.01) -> 21.7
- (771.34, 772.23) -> 21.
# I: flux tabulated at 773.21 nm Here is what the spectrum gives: 22.41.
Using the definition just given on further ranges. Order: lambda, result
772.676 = 24.11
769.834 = 21.48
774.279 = 22.08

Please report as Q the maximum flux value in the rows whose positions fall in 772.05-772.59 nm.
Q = 22.34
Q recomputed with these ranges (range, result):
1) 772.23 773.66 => 24.11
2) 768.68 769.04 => 22.4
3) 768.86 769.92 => 22.47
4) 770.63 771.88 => 22.29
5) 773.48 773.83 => 22.27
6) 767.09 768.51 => 22.36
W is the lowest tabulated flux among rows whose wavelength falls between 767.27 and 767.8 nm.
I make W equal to 21.27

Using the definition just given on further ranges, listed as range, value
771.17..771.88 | 20.65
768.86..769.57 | 20.41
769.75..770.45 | 21.48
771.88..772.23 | 21.19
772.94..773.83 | 21.43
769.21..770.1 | 21.4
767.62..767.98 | 22.18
